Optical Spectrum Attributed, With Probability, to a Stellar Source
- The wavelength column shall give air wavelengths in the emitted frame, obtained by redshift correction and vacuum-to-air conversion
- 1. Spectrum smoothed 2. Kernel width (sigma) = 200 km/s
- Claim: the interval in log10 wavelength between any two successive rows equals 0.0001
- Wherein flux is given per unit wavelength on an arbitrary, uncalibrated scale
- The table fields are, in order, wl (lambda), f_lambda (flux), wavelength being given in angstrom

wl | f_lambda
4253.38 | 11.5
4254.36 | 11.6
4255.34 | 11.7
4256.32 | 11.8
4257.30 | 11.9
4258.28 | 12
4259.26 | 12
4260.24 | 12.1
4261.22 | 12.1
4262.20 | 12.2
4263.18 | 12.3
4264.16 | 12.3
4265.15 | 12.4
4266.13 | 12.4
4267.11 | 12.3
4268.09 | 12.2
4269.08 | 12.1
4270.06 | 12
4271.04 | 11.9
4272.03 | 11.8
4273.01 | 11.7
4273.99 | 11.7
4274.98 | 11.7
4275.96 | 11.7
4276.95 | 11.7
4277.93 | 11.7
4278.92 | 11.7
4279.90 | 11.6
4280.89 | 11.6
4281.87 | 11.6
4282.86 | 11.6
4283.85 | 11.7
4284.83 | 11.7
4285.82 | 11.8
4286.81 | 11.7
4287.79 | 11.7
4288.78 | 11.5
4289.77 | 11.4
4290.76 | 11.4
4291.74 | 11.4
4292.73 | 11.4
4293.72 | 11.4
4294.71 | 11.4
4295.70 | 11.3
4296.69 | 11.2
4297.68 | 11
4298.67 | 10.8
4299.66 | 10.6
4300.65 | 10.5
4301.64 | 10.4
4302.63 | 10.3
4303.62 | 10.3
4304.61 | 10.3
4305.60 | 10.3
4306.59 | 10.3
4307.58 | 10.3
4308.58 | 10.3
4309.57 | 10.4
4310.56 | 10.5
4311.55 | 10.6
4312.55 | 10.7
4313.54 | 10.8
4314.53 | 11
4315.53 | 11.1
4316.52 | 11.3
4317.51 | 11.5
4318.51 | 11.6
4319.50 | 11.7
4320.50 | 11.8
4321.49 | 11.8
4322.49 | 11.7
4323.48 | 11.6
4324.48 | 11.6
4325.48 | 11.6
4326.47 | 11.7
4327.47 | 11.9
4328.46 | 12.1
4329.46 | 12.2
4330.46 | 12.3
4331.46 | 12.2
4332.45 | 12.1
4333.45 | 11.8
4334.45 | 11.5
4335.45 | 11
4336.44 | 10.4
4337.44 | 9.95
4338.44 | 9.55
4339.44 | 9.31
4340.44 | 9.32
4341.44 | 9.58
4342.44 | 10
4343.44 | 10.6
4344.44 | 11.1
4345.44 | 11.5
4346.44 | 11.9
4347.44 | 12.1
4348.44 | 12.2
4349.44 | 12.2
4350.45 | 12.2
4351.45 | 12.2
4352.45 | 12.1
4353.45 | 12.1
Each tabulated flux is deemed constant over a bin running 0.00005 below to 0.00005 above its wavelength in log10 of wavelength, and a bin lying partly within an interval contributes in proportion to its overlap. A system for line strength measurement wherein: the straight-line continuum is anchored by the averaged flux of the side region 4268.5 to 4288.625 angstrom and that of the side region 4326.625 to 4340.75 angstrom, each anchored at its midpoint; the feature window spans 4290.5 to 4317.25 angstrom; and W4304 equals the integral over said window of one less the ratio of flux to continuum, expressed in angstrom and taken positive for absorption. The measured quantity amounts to 1.6 angstrom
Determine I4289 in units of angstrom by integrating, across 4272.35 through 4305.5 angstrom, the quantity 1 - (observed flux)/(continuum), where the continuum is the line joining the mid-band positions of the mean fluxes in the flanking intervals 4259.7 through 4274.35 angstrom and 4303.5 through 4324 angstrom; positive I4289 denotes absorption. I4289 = 0.8 angstrom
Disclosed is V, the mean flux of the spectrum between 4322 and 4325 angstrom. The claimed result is 11.6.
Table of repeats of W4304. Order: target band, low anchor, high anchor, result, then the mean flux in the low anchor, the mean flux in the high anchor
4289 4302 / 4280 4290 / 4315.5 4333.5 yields 0.6 angstrom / 11.6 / 11.8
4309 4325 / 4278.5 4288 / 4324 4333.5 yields 0.9 angstrom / 11.7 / 12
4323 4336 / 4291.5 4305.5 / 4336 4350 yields -1.3 angstrom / 10.9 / 10.7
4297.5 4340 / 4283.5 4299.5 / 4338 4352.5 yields 0.7 angstrom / 11.4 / 11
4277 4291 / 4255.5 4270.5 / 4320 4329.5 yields 0.4 angstrom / 12.1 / 11.8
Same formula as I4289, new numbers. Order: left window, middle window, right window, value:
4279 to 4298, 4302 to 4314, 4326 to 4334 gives 1.4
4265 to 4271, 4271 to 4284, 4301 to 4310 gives 0.1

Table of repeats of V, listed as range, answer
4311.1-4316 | 10.8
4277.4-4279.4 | 11.7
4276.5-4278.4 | 11.7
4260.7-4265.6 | 12.3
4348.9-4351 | 12.2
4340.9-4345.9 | 10.5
